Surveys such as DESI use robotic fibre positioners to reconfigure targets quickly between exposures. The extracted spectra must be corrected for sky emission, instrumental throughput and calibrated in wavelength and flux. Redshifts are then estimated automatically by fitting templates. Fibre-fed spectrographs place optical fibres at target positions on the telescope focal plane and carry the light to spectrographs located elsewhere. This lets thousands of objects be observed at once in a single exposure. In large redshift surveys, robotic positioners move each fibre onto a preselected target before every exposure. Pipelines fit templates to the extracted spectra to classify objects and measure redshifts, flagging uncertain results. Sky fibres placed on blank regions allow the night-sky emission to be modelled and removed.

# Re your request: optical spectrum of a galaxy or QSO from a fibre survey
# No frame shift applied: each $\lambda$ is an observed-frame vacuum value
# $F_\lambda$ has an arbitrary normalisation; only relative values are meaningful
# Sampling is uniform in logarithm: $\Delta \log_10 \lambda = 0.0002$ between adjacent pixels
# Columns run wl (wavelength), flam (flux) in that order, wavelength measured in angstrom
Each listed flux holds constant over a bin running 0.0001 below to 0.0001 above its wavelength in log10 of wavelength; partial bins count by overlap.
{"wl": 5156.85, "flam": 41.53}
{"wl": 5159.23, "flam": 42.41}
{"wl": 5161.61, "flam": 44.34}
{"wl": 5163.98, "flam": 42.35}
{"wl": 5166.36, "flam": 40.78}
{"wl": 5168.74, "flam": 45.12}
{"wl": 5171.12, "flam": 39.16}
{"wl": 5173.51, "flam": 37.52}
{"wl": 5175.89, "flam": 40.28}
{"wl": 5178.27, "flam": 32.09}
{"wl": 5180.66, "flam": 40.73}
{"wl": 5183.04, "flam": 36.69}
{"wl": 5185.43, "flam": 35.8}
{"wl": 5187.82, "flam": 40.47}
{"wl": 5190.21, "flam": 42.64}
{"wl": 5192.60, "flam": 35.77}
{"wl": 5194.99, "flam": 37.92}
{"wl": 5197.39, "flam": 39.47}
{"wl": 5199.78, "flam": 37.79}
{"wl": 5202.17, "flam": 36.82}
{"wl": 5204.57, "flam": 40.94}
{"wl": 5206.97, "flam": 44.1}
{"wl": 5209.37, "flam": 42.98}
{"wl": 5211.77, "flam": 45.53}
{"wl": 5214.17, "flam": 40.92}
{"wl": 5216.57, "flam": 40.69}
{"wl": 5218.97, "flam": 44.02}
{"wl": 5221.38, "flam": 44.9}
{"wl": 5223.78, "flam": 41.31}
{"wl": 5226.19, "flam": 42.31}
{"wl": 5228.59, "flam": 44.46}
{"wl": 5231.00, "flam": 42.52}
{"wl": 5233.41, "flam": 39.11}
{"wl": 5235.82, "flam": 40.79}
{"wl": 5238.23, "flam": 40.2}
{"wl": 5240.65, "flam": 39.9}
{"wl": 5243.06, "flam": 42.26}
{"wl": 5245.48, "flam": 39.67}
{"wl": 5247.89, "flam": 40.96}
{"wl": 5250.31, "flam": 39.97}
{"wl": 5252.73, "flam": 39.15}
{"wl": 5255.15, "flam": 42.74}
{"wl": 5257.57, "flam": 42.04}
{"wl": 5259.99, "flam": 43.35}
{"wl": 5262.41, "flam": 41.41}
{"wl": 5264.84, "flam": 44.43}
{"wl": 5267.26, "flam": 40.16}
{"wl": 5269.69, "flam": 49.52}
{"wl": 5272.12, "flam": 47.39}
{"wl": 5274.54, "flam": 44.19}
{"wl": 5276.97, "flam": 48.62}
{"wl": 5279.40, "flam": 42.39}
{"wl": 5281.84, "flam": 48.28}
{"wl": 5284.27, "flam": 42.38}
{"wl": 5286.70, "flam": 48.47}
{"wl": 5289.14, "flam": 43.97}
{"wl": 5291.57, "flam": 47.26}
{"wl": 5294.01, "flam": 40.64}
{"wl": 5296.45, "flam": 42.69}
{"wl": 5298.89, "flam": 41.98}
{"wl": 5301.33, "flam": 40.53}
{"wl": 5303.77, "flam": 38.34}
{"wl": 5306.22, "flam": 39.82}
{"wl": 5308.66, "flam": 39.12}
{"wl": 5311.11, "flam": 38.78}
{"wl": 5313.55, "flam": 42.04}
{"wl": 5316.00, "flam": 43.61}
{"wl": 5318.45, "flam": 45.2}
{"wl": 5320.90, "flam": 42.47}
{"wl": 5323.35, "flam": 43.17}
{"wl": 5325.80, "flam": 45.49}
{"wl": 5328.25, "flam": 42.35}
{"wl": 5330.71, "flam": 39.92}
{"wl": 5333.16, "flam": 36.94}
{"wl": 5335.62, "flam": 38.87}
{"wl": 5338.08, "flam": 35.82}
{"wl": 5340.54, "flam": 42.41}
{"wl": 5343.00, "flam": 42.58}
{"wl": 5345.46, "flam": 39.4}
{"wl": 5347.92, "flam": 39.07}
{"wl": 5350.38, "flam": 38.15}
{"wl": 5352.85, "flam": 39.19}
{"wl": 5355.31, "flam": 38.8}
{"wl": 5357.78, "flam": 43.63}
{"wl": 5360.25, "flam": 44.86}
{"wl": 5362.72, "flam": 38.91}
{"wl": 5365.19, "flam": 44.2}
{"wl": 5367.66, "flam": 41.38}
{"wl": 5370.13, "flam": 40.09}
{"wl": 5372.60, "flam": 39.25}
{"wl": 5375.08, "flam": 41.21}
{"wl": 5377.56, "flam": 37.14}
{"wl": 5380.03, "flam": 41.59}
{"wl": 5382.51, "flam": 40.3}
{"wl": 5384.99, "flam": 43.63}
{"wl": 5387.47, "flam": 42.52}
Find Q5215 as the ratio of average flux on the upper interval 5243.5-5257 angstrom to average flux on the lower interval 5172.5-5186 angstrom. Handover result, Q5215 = 1.09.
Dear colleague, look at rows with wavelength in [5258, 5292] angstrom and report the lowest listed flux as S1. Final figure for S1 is 40.16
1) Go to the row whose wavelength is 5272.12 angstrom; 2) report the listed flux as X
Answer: 47.39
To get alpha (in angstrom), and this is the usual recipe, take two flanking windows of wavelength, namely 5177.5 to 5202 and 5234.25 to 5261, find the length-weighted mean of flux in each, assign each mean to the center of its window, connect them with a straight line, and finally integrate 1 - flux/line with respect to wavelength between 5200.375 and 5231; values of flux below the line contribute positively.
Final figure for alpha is -2.34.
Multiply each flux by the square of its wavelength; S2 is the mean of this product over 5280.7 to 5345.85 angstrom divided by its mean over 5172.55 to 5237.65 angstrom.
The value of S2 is 1.1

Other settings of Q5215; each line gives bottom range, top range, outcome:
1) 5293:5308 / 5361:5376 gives 1.01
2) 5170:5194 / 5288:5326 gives 1.10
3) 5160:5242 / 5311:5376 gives 1.01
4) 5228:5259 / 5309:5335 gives 1.02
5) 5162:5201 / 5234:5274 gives 1.08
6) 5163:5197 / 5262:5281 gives 1.15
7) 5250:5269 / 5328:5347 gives 0.94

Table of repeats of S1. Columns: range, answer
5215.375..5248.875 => 39.11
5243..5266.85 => 39.15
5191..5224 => 35.77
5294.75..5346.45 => 35.82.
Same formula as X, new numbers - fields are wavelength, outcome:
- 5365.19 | 44.2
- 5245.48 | 39.67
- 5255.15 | 42.74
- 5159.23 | 42.41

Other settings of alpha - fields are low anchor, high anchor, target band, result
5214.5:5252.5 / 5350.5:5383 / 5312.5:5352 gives -0.1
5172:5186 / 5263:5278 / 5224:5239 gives 0.1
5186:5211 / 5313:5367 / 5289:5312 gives -0.2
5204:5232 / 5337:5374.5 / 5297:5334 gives -0.1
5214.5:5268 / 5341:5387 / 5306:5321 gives -0.2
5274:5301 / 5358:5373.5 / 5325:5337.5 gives 0.8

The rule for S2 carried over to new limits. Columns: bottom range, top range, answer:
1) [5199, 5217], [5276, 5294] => 1.13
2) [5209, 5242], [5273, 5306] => 1.06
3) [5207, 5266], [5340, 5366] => 1.02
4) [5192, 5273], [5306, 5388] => 1.03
